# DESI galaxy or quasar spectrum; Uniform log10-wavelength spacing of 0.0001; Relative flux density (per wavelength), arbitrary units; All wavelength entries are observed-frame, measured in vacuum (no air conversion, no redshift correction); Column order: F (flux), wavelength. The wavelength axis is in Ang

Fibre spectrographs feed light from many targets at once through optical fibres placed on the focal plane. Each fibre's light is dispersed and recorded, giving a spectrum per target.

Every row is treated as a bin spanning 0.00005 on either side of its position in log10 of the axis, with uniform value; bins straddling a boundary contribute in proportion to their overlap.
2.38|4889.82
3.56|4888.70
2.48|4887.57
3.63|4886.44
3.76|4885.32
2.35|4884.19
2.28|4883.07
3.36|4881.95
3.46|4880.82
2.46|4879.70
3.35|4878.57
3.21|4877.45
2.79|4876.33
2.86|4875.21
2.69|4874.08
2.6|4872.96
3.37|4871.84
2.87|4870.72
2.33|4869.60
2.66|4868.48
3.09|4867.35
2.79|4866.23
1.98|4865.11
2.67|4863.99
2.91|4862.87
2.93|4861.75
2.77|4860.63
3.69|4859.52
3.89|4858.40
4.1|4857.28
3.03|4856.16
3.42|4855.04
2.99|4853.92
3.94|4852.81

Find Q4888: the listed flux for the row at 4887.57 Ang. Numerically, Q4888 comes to 2.48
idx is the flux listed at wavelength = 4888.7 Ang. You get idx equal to 3.56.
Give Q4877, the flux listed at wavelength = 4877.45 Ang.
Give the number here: 3.21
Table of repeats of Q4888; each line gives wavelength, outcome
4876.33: 2.79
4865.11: 1.98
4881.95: 3.36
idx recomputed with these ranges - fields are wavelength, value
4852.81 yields 3.94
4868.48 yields 2.66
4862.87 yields 2.91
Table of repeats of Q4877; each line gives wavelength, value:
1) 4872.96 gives 2.6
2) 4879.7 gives 2.46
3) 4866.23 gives 2.79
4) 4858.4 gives 3.89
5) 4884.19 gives 2.35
